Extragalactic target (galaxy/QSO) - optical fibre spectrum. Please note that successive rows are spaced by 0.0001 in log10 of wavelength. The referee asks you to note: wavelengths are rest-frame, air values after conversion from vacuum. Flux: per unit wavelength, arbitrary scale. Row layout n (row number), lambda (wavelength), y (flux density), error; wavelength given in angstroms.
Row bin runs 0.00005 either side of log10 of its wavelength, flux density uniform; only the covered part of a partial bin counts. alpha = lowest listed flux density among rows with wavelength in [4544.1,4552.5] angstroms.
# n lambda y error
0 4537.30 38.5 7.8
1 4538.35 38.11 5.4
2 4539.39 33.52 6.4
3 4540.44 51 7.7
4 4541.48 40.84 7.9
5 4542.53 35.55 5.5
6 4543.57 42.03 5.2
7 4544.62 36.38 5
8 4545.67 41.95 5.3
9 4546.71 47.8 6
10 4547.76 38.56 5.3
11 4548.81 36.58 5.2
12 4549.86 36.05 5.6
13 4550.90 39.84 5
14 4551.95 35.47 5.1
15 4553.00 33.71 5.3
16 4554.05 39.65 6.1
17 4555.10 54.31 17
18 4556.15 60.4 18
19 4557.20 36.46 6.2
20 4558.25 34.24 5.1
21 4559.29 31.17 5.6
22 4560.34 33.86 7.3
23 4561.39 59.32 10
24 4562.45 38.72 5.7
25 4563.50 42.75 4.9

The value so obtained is 35.47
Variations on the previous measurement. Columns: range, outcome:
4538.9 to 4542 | 33.52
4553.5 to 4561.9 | 31.17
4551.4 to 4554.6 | 33.71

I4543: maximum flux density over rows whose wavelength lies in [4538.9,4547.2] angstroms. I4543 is 51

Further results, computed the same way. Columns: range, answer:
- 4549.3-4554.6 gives 39.84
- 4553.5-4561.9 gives 60.4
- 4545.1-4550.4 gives 47.8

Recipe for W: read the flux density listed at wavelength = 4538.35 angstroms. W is 38.11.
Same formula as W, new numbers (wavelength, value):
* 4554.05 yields 39.65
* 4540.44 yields 51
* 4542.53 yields 35.55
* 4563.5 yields 42.75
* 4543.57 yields 42.03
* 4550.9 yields 39.84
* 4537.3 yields 38.5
